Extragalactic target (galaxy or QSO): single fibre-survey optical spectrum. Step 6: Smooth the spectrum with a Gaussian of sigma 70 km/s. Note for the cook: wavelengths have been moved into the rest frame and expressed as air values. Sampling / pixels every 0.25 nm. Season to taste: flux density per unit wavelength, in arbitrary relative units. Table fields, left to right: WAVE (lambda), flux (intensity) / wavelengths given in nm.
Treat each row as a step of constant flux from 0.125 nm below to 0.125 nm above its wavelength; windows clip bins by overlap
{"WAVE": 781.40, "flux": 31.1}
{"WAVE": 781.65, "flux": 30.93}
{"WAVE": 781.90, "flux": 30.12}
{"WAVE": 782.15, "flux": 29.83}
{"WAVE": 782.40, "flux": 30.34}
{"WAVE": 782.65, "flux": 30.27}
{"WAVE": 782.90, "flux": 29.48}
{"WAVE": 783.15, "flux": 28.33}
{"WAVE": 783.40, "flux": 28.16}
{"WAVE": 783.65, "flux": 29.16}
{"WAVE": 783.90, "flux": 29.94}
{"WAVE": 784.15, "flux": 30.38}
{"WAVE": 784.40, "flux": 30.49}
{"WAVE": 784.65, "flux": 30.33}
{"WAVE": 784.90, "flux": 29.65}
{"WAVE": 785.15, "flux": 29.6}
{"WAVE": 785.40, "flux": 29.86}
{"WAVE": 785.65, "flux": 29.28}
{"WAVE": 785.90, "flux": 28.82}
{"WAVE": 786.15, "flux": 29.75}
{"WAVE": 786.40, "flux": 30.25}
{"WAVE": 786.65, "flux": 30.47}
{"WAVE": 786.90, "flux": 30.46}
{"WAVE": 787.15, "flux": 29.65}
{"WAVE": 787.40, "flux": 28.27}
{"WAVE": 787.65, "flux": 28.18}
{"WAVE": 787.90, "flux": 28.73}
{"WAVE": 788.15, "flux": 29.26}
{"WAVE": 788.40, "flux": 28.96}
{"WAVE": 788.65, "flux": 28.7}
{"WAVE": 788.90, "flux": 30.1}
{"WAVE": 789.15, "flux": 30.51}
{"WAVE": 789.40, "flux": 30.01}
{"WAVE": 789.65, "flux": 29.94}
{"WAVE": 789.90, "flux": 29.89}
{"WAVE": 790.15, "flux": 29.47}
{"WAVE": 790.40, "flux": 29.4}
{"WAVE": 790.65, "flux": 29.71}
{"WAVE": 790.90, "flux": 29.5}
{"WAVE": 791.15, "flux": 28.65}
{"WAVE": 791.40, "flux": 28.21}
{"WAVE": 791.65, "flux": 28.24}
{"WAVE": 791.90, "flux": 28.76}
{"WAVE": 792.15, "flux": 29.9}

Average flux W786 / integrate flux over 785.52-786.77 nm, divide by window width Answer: 29.7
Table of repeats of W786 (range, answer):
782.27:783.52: 29.3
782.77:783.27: 28.9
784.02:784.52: 30.4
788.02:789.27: 29.5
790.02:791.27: 29.4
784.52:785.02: 30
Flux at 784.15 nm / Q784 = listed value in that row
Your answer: 30.38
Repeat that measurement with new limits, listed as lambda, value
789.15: 30.51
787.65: 28.18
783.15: 28.33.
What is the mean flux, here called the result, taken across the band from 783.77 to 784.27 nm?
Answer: 30.1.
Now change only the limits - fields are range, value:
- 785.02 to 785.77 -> 29.6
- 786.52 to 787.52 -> 29.7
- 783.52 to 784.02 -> 29.5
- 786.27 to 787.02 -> 30.4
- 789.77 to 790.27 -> 29.7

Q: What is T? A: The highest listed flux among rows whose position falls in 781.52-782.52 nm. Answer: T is 30.93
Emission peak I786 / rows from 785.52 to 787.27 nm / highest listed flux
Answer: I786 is 30.47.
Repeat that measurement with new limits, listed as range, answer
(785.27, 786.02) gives 29.86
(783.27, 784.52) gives 30.49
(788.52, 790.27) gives 30.51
